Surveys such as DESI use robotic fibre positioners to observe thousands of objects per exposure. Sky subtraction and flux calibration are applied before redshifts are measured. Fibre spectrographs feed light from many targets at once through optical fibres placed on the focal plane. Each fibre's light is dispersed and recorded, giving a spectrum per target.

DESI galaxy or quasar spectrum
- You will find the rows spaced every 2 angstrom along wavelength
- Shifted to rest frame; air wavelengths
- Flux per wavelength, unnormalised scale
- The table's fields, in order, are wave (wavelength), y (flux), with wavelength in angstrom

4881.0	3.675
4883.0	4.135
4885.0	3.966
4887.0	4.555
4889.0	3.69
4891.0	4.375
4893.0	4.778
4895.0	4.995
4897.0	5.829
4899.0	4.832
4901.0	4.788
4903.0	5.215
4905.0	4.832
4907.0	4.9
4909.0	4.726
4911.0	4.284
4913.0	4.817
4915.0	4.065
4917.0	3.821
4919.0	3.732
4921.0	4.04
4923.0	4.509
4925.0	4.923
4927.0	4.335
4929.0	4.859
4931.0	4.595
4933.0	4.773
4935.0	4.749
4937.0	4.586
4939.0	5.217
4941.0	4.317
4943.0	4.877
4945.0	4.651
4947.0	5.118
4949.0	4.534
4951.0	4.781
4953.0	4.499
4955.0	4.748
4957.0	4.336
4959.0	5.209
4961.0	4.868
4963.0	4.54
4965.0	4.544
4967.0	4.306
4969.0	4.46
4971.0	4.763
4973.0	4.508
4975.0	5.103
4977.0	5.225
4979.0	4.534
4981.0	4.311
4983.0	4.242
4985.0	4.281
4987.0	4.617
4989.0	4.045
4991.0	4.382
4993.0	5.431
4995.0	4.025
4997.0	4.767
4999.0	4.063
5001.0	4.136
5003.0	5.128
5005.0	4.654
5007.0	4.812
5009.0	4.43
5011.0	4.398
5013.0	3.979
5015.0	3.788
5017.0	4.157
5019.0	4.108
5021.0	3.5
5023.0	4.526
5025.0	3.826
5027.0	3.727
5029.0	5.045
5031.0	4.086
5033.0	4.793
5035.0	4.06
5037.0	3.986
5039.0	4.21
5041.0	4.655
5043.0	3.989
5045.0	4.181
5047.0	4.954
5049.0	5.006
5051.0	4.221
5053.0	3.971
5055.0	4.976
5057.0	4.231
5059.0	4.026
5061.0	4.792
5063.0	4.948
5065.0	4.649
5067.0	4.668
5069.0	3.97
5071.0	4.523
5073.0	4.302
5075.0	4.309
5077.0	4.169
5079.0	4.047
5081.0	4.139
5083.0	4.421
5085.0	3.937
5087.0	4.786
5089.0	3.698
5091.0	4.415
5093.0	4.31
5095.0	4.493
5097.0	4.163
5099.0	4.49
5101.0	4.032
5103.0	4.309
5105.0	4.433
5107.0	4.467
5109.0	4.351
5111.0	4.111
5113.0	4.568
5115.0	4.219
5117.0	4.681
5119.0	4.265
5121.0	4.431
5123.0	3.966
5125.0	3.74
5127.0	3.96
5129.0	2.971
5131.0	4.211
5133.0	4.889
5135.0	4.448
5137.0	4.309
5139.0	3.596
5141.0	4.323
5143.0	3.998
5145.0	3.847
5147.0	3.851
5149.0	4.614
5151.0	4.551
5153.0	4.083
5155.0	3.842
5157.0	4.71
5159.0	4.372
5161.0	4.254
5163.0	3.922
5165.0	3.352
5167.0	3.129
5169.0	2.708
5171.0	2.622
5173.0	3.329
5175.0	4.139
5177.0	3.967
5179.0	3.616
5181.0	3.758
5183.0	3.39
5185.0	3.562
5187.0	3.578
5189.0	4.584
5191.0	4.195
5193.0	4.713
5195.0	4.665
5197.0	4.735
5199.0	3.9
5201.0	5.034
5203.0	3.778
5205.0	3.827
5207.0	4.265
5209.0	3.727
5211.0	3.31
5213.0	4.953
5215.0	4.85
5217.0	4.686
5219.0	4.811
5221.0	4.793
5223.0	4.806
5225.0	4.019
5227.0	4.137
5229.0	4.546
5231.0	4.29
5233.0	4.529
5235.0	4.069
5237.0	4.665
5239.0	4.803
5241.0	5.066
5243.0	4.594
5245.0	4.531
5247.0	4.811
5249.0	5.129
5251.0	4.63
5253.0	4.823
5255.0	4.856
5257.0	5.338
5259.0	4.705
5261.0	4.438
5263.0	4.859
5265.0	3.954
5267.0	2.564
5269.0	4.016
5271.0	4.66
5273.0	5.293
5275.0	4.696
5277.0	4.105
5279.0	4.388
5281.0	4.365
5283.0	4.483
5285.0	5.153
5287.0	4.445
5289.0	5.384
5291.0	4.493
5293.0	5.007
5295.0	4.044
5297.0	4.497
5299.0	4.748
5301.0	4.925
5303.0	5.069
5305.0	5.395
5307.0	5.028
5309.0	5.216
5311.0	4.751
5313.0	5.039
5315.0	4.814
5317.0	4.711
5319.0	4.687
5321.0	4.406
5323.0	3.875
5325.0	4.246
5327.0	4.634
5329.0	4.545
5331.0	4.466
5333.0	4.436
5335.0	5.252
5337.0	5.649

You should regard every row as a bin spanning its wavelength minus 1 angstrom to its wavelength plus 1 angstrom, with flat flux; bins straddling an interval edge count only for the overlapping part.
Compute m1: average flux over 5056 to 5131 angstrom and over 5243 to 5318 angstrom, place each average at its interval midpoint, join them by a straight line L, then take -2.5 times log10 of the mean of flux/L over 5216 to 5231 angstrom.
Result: 0.01 mag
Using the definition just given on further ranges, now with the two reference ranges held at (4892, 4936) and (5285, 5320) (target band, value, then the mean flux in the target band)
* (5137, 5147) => 0.199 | 3.97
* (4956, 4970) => 0.016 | 4.61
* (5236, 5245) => 0.014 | 4.75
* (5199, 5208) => 0.147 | 4.19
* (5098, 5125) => 0.106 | 4.31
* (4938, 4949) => -0.032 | 4.81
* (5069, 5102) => 0.117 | 4.26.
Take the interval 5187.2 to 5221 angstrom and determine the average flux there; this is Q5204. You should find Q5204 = 4.37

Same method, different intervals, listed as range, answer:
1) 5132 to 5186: 3.9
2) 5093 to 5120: 4.35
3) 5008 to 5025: 4.09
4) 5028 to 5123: 4.37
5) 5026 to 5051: 4.38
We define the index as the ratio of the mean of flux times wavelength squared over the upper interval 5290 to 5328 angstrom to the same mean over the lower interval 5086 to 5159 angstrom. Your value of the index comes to 1.2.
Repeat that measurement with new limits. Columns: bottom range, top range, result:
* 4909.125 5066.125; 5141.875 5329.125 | 1.08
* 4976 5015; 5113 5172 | 0.95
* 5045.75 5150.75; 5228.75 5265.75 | 1.15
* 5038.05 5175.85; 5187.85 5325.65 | 1.15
